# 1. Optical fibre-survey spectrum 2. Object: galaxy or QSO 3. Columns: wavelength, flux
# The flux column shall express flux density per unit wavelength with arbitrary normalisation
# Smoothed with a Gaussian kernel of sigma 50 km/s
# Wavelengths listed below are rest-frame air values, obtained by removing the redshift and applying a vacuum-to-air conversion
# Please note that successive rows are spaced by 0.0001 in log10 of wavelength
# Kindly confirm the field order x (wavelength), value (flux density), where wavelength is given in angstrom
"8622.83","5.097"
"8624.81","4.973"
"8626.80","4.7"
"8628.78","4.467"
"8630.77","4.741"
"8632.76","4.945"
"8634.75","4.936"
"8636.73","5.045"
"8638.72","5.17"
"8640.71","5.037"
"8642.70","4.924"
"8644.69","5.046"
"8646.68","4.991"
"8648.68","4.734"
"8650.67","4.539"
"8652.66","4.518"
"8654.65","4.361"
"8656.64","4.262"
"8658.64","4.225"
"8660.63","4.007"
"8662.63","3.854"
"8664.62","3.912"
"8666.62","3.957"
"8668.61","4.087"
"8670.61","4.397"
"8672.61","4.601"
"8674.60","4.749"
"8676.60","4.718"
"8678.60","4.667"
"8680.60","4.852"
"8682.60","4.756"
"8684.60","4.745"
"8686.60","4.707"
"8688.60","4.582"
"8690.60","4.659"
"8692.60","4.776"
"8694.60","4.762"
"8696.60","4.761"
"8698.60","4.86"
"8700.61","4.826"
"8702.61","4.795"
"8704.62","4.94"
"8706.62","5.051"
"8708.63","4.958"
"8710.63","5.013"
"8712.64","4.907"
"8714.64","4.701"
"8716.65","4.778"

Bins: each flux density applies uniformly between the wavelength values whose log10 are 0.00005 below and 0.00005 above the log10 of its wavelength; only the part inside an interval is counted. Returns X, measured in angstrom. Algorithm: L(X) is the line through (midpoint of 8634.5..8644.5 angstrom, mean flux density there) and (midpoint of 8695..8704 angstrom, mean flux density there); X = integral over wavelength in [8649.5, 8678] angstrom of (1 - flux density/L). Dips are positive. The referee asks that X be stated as 3.7 angstrom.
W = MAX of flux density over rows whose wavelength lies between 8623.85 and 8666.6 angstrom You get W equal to 5.17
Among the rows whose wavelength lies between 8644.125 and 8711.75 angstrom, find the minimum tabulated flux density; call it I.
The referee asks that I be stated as 3.854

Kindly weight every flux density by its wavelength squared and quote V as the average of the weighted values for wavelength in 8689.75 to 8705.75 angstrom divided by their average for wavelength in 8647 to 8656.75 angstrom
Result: 1.1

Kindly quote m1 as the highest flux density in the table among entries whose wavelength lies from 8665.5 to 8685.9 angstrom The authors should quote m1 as 4.852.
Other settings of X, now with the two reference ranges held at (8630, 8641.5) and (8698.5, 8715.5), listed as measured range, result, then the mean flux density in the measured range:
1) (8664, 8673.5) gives 1.4 angstrom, 4.19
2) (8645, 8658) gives 1.0 angstrom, 4.58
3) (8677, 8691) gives 0.6 angstrom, 4.71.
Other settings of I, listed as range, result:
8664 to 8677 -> 3.912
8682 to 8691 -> 4.582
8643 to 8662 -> 4.007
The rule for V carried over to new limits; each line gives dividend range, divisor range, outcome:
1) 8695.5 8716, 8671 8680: 1.05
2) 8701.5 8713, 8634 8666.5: 1.09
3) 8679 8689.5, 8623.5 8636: 0.99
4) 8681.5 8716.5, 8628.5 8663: 1.04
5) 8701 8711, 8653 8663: 1.19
